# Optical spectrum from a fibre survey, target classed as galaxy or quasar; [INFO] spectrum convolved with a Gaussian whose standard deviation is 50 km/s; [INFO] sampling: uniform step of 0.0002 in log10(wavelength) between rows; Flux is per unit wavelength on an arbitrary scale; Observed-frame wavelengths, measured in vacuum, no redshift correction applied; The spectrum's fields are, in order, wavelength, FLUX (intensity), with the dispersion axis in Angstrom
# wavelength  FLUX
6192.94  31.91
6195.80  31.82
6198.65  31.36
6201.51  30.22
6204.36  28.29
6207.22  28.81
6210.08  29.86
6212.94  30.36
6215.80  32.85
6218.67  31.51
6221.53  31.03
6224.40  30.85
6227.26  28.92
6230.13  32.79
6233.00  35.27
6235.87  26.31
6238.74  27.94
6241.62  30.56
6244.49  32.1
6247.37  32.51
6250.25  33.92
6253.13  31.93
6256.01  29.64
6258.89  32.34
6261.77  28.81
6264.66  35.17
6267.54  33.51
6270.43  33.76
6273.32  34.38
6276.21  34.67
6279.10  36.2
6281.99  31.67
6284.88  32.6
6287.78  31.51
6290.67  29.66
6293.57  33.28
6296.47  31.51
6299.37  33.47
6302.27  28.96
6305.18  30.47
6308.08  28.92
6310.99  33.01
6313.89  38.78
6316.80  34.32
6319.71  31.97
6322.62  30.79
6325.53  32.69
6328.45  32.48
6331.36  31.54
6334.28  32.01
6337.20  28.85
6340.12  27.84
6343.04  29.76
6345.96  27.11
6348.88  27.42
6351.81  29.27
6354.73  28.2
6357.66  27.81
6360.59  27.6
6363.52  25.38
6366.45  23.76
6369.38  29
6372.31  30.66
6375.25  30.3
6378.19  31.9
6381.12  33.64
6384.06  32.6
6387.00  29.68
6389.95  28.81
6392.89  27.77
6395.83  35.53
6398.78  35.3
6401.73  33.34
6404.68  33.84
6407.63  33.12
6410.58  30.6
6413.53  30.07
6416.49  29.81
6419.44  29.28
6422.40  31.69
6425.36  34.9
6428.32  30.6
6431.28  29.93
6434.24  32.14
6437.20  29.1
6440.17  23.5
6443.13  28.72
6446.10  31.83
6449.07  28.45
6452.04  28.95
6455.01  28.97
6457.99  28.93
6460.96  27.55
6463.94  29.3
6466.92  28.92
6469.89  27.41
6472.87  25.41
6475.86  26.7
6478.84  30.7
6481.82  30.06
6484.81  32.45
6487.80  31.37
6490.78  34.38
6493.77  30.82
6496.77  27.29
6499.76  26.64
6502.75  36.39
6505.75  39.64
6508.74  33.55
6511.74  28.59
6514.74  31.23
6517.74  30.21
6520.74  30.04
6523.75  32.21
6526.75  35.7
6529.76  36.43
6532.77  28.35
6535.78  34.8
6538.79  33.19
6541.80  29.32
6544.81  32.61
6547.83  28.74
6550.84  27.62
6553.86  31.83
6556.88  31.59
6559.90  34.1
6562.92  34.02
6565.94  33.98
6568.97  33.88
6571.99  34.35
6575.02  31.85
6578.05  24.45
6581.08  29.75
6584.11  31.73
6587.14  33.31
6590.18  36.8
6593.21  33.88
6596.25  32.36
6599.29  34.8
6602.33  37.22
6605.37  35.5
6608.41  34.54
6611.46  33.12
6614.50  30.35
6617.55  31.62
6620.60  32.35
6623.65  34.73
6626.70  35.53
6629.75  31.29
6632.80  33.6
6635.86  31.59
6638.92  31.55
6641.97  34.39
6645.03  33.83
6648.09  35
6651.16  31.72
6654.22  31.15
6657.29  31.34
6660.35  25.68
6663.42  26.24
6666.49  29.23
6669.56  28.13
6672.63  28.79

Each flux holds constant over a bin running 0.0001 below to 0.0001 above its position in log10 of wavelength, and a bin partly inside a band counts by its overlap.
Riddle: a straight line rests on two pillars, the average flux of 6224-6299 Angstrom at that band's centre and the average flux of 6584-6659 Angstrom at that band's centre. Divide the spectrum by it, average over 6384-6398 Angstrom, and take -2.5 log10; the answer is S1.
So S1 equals 0.05 mag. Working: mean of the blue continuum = 32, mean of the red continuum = 33.3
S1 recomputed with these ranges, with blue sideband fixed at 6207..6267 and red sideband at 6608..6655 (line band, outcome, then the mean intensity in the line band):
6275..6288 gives -0.07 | 33.5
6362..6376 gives 0.15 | 27.7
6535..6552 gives 0.05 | 31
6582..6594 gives -0.03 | 33.7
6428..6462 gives 0.11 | 29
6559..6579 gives 0.00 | 32.5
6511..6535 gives 0.02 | 31.8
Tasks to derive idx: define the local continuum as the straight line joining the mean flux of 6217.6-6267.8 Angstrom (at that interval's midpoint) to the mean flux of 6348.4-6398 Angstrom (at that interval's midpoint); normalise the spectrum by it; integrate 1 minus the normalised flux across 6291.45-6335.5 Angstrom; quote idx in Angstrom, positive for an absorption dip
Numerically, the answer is -2.8 Angstrom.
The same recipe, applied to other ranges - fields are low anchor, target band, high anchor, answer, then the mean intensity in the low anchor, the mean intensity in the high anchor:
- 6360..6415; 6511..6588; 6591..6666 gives 0.7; 30.7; 32.6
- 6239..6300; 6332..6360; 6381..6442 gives 2.6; 32.4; 31.1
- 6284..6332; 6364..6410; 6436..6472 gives -1.6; 32.1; 28.4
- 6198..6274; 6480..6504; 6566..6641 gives 1.0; 31.3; 33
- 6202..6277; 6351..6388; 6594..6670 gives 2.9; 31.4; 32.3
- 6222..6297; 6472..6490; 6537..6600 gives 1.3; 32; 32.1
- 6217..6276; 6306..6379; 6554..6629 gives 4.7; 31.7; 33.1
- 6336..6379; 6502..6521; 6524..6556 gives -0.9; 28.3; 31.9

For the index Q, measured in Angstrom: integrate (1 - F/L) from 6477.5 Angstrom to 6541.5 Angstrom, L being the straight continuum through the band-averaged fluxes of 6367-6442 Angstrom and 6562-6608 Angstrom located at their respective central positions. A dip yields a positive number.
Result 0.5 Angstrom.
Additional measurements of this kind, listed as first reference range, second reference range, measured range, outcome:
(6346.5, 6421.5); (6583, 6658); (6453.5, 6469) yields 1.25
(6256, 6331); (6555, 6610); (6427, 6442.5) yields 1.81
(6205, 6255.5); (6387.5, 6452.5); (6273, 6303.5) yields -1.56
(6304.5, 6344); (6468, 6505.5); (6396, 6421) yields -0.91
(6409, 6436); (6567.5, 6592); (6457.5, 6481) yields 2.38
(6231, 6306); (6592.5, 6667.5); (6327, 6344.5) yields 0.93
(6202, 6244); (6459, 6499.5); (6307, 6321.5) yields -1.65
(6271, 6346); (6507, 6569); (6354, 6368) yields 2.41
